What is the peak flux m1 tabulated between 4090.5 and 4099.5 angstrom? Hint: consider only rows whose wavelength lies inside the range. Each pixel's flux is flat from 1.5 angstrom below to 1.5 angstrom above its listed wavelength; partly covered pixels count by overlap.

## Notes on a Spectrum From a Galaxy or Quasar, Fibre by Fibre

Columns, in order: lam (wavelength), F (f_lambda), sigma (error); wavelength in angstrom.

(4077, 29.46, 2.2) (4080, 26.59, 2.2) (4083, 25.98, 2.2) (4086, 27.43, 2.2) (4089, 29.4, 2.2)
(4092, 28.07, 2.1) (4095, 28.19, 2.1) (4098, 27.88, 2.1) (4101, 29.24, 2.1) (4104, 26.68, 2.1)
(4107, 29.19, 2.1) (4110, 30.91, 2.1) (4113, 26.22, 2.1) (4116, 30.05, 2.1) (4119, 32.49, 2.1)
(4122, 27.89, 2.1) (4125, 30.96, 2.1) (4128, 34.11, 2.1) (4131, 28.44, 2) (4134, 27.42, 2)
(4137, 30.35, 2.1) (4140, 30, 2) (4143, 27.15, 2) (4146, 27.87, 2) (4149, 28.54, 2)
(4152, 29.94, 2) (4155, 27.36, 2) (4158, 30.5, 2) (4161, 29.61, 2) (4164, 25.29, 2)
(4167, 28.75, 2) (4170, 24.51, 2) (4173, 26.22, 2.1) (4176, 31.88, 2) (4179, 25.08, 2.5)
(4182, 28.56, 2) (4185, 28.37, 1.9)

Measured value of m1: 28.19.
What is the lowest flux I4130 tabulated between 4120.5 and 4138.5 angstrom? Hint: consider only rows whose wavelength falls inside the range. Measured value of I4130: 27.42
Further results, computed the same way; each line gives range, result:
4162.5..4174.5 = 24.51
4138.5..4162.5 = 27.15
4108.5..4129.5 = 26.22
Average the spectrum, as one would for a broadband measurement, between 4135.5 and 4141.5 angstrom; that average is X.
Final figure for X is 30.2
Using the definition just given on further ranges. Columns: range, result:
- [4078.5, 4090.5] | 27.3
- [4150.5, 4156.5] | 28.7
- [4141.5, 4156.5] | 28.2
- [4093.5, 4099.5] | 28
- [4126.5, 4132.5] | 31.3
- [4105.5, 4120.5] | 29.8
